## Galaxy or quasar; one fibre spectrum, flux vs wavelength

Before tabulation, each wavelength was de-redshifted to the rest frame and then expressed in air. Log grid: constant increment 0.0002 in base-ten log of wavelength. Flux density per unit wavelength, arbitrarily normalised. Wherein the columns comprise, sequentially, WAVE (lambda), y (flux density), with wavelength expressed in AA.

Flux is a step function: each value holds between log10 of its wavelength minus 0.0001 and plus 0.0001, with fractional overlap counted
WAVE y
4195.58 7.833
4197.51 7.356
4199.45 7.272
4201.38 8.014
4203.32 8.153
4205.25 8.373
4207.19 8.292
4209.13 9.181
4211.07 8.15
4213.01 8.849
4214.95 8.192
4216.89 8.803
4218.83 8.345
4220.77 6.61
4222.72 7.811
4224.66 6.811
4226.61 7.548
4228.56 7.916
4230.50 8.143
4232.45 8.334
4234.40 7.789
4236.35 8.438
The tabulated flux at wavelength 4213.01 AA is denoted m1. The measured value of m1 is 8.849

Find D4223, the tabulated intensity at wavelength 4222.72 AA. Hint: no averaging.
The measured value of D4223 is 7.811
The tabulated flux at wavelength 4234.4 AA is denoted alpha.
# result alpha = 7.789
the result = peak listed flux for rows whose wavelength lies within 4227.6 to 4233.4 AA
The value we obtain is 8.334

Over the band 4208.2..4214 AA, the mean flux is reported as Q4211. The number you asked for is 8.72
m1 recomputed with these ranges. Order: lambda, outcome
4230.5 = 8.143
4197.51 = 7.356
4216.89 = 8.803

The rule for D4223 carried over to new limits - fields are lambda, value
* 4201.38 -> 8.014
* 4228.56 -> 7.916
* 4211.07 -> 8.15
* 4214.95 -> 8.192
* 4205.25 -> 8.373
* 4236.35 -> 8.438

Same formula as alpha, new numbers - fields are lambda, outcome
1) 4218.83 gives 8.345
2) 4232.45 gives 8.334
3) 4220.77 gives 6.61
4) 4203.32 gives 8.153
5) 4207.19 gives 8.292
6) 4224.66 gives 6.811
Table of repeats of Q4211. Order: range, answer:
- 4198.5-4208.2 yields 8.03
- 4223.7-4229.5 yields 7.41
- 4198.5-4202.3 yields 7.65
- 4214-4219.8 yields 8.46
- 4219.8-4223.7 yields 7.21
